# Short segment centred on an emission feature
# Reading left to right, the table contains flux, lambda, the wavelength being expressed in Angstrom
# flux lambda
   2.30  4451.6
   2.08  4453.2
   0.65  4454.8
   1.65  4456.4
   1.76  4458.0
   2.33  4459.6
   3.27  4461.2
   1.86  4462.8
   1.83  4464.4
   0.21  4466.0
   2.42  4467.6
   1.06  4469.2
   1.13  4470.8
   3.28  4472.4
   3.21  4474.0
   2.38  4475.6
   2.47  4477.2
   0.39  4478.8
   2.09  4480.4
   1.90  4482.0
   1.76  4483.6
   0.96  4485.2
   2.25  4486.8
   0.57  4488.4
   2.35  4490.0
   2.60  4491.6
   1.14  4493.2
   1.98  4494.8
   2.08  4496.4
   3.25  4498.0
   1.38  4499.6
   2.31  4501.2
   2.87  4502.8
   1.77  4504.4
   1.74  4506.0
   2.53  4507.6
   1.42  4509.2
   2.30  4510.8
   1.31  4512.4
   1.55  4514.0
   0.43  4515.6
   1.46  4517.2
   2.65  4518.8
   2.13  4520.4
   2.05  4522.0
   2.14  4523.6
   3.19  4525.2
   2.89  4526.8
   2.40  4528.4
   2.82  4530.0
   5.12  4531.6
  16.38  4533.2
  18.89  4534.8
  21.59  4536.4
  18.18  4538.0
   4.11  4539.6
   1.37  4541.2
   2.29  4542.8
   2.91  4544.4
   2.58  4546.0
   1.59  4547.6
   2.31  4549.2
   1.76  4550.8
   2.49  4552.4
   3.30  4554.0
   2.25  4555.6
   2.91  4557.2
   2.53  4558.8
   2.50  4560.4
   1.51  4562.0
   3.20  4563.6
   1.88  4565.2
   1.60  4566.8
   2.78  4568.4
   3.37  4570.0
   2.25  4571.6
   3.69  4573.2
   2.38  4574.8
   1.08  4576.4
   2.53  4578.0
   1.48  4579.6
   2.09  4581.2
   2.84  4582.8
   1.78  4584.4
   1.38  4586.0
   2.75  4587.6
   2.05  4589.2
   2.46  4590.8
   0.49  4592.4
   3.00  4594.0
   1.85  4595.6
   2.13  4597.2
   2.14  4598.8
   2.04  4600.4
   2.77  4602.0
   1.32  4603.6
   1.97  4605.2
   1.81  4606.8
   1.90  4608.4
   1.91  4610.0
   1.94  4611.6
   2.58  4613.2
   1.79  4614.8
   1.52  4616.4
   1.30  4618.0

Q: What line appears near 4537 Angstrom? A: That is [O II]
